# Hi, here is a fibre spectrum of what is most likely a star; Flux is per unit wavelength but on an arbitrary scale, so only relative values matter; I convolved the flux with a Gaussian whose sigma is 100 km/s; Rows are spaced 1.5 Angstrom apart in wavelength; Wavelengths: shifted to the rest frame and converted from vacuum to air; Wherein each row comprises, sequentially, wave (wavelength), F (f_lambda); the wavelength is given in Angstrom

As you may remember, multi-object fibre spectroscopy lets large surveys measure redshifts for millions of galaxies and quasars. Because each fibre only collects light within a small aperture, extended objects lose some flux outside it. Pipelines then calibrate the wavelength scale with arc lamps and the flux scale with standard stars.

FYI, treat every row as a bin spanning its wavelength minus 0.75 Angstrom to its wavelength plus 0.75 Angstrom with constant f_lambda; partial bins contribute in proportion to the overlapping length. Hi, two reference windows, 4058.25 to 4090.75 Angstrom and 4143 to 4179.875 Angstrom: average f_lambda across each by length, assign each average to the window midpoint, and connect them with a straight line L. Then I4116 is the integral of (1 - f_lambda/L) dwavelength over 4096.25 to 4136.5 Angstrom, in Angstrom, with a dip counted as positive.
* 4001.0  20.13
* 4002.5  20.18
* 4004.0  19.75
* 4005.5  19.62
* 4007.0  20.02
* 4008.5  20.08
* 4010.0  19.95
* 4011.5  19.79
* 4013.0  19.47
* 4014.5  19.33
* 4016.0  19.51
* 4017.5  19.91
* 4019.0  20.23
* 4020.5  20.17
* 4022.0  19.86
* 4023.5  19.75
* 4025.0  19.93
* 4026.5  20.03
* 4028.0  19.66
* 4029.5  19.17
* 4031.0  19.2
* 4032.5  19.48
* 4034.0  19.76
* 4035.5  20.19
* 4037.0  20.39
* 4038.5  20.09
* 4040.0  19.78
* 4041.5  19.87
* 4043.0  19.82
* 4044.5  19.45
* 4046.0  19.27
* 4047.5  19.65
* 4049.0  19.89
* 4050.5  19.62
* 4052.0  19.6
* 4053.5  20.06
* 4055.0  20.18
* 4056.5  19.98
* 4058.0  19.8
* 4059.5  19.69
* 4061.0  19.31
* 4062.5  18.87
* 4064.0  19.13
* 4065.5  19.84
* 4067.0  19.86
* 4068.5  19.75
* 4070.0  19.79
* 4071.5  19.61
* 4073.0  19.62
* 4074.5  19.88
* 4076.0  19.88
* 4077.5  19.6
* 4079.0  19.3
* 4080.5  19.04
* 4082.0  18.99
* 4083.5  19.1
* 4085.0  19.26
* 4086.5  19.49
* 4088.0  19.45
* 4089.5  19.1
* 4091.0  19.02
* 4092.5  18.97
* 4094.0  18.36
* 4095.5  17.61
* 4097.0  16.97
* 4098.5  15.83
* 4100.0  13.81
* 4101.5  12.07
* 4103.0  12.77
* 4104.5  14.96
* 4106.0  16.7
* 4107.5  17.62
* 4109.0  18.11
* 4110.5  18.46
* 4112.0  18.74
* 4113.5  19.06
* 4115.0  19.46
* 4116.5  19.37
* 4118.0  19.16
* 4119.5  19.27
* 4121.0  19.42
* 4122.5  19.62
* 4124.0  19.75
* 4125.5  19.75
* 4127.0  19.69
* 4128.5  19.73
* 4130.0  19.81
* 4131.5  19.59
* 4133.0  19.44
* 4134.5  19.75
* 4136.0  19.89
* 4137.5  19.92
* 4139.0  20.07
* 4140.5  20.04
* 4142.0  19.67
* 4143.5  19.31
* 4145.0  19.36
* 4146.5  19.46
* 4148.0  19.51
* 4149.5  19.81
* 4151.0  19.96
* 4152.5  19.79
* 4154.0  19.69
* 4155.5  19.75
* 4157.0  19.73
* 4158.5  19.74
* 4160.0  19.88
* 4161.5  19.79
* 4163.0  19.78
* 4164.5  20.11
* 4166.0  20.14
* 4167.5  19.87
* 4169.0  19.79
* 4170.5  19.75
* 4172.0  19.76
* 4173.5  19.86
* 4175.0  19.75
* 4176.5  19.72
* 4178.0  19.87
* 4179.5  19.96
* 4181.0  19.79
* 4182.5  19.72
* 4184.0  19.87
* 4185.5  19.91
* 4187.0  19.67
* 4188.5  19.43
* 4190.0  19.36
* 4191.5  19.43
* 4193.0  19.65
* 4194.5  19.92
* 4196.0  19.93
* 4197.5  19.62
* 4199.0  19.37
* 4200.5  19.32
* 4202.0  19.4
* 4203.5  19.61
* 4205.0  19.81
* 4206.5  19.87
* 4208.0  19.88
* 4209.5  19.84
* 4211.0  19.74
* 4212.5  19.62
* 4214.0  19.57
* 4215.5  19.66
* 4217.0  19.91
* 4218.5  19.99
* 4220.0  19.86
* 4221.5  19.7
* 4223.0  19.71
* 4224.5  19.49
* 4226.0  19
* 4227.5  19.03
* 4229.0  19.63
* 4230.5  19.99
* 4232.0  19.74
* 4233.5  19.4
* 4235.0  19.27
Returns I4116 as 3.1 Angstrom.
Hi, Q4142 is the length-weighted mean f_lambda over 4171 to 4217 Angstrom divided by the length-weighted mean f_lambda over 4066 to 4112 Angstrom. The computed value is 1.09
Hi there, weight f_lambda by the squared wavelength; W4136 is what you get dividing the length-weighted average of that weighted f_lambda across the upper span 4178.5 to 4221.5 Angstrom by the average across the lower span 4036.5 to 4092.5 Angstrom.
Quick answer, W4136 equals 1.07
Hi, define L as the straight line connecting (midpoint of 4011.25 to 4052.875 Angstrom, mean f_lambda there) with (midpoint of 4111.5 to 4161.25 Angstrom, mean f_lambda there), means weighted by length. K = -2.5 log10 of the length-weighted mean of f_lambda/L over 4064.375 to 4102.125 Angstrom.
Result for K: 0.06 mag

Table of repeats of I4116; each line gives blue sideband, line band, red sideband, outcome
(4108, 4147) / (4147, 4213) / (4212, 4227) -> -0.6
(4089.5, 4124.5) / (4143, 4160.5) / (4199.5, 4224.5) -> -1.1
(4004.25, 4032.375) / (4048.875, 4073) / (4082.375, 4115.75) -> -1.4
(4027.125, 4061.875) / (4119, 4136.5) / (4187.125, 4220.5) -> 0.1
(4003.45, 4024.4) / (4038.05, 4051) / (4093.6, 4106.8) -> -1.0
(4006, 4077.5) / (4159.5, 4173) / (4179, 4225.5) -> -0.1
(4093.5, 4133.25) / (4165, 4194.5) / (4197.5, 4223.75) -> -1.0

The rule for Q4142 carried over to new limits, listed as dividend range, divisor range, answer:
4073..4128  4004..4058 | 0.92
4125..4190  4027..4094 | 1.01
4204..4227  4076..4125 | 1.09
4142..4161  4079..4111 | 1.13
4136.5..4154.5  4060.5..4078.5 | 1.01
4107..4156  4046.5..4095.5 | 1.00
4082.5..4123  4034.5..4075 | 0.90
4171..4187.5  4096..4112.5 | 1.24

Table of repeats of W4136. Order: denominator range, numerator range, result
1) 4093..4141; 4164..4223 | 1.12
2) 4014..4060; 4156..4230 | 1.07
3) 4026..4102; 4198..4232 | 1.10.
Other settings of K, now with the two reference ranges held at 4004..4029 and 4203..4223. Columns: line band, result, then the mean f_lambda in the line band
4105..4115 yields 0.10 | 18.1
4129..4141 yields 0.00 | 19.8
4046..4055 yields 0.00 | 19.8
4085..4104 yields 0.16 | 17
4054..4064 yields 0.01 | 19.6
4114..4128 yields 0.02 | 19.5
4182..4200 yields 0.01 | 19.7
